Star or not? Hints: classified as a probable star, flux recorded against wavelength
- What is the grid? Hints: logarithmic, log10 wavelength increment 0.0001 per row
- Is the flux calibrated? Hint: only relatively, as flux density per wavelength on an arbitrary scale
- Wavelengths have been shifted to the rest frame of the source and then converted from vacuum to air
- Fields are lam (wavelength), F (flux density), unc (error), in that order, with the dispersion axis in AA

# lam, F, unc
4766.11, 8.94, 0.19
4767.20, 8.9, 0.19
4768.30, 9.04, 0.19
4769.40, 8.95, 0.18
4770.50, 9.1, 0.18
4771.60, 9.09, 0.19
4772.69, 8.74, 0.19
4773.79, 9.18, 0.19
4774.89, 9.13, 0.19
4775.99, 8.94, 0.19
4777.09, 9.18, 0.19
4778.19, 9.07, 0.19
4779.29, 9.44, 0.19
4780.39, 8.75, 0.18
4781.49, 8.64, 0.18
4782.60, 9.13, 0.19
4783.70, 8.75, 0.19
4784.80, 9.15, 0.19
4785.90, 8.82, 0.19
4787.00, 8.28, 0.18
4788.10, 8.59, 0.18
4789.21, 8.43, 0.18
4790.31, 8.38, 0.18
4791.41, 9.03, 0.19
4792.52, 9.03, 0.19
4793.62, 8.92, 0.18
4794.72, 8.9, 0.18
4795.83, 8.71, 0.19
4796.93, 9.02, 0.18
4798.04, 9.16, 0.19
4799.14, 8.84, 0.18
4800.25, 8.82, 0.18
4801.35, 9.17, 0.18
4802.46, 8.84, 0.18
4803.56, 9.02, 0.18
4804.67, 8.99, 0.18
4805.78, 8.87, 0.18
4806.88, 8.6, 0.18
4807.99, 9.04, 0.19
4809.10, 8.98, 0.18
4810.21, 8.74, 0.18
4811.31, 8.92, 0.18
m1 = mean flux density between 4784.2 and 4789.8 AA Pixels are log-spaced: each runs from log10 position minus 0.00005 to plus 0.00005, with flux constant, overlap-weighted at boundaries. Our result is 8.66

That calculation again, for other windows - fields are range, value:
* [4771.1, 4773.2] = 8.95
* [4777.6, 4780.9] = 9.09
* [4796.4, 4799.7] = 8.99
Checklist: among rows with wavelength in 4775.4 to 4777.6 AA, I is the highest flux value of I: 9.18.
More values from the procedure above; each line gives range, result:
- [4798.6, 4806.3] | 9.17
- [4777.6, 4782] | 9.44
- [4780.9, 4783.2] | 9.13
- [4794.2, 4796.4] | 8.9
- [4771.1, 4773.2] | 9.09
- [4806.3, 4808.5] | 9.04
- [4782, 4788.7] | 9.15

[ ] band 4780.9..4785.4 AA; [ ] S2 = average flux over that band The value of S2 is 8.91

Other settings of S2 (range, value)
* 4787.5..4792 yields 8.6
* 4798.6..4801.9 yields 8.95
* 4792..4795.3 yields 8.95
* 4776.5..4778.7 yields 9.12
